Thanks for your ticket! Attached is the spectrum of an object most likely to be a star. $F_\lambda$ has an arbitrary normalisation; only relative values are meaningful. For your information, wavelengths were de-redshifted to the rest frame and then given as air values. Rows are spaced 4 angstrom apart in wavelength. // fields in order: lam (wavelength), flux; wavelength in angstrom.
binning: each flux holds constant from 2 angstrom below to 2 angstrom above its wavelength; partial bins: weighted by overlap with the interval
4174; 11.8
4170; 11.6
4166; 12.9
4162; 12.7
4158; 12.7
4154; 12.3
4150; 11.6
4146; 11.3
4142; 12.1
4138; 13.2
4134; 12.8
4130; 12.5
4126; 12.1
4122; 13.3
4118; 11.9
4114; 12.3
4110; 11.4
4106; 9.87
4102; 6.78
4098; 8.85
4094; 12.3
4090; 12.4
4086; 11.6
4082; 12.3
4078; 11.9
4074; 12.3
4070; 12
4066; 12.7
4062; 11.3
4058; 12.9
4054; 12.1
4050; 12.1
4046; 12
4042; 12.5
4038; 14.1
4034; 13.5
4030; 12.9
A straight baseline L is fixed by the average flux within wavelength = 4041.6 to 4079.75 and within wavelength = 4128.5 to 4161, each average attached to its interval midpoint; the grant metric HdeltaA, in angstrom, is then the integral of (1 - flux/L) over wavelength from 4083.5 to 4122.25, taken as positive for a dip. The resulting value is 4.0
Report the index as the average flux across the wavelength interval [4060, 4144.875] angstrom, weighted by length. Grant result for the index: 11.7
